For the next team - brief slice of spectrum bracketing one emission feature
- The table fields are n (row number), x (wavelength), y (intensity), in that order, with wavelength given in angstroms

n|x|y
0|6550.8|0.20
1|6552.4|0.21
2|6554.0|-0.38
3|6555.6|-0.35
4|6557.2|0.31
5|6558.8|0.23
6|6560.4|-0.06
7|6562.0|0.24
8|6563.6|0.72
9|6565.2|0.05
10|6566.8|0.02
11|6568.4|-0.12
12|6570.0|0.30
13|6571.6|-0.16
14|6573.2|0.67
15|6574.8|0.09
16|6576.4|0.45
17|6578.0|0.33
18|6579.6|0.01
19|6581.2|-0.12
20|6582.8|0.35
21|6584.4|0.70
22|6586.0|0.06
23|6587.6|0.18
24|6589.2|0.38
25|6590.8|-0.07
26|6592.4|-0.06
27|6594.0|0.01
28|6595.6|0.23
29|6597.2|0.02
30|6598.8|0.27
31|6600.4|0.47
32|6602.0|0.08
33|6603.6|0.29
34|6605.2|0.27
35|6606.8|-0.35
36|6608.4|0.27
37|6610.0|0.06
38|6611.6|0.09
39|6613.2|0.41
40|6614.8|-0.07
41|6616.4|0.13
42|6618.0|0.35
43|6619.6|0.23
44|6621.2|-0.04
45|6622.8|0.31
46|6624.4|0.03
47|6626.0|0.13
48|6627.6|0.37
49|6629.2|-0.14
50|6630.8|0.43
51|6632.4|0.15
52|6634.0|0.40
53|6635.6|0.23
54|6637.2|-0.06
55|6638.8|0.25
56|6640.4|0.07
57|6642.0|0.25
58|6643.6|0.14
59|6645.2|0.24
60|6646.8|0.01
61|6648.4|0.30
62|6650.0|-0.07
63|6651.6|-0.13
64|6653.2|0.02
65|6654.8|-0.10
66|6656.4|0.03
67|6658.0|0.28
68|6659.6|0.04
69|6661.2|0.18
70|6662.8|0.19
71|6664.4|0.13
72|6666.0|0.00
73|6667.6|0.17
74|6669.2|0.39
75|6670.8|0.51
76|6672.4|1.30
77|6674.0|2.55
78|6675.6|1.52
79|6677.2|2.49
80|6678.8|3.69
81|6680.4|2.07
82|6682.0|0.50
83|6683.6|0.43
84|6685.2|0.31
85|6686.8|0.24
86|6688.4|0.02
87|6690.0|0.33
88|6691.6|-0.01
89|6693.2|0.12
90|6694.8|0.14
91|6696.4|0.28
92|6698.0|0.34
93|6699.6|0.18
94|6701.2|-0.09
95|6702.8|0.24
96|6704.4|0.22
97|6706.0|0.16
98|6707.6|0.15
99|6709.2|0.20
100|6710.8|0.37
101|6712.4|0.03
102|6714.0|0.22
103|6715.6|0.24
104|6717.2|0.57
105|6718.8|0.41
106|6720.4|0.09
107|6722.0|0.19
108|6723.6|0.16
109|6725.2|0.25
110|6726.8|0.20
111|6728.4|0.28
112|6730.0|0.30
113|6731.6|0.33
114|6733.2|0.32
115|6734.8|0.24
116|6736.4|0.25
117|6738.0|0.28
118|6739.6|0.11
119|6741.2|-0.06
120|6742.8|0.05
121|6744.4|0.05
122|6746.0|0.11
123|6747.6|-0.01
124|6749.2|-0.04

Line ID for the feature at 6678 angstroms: [O II] 3727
